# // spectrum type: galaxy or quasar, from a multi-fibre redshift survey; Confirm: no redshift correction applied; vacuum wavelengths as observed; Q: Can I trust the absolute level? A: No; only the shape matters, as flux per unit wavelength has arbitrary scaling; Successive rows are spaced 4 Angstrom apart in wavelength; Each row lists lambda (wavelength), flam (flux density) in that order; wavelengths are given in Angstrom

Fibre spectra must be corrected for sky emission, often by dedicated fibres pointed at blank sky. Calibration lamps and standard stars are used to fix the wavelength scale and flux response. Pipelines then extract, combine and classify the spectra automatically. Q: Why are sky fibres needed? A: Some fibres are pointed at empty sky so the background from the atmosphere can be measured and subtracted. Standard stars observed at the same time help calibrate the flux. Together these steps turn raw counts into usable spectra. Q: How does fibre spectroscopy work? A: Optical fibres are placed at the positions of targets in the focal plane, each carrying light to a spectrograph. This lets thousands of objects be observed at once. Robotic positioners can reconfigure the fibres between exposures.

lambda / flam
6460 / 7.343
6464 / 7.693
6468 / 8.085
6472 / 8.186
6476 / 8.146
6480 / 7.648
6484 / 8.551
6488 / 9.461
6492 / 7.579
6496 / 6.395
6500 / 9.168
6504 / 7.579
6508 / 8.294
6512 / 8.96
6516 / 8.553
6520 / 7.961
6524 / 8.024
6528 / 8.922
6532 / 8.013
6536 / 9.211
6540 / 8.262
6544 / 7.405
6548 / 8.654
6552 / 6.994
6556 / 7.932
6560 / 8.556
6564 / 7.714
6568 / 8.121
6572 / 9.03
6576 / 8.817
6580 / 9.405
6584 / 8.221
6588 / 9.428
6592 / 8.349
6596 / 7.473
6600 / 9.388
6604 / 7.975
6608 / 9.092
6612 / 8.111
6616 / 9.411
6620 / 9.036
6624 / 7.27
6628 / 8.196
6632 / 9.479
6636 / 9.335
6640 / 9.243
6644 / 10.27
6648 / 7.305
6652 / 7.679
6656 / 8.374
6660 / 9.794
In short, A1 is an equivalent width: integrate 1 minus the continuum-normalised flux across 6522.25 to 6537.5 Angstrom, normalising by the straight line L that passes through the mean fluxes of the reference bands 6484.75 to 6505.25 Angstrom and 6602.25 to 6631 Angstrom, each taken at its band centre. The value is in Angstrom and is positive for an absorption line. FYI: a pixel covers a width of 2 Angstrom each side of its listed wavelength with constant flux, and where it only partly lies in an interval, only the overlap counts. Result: -0.6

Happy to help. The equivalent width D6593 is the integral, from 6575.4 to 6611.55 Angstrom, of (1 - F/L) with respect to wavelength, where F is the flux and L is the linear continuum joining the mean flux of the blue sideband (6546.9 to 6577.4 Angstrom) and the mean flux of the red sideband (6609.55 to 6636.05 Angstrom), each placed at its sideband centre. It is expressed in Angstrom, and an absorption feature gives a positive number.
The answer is -0.95 Angstrom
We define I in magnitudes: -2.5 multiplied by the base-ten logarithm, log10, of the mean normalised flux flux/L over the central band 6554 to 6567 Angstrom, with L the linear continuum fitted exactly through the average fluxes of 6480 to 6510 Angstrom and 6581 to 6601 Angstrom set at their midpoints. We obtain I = 0.047 mag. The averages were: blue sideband 8.11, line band 8.07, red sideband 8.57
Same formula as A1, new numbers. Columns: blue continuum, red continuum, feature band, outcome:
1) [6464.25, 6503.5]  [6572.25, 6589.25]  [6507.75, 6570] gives 2.6 Angstrom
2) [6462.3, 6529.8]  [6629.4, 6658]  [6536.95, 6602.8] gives 1.0 Angstrom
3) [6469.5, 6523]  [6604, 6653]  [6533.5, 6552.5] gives 0.4 Angstrom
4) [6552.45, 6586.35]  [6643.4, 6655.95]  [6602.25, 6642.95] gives -2.4 Angstrom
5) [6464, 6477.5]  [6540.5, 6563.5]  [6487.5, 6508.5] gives 0.1 Angstrom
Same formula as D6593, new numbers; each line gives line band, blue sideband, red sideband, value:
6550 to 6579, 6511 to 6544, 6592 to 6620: 0.98 Angstrom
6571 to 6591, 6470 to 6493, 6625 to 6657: -0.93 Angstrom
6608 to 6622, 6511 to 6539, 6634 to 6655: -0.32 Angstrom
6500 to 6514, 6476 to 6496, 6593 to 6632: -0.41 Angstrom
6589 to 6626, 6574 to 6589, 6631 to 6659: 1.70 Angstrom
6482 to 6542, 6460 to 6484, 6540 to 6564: -2.97 Angstrom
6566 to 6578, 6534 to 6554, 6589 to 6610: -0.51 Angstrom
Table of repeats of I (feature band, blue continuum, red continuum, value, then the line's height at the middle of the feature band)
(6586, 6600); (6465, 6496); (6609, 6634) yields -0.01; 8.5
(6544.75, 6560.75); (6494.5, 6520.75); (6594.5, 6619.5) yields 0.06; 8.38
